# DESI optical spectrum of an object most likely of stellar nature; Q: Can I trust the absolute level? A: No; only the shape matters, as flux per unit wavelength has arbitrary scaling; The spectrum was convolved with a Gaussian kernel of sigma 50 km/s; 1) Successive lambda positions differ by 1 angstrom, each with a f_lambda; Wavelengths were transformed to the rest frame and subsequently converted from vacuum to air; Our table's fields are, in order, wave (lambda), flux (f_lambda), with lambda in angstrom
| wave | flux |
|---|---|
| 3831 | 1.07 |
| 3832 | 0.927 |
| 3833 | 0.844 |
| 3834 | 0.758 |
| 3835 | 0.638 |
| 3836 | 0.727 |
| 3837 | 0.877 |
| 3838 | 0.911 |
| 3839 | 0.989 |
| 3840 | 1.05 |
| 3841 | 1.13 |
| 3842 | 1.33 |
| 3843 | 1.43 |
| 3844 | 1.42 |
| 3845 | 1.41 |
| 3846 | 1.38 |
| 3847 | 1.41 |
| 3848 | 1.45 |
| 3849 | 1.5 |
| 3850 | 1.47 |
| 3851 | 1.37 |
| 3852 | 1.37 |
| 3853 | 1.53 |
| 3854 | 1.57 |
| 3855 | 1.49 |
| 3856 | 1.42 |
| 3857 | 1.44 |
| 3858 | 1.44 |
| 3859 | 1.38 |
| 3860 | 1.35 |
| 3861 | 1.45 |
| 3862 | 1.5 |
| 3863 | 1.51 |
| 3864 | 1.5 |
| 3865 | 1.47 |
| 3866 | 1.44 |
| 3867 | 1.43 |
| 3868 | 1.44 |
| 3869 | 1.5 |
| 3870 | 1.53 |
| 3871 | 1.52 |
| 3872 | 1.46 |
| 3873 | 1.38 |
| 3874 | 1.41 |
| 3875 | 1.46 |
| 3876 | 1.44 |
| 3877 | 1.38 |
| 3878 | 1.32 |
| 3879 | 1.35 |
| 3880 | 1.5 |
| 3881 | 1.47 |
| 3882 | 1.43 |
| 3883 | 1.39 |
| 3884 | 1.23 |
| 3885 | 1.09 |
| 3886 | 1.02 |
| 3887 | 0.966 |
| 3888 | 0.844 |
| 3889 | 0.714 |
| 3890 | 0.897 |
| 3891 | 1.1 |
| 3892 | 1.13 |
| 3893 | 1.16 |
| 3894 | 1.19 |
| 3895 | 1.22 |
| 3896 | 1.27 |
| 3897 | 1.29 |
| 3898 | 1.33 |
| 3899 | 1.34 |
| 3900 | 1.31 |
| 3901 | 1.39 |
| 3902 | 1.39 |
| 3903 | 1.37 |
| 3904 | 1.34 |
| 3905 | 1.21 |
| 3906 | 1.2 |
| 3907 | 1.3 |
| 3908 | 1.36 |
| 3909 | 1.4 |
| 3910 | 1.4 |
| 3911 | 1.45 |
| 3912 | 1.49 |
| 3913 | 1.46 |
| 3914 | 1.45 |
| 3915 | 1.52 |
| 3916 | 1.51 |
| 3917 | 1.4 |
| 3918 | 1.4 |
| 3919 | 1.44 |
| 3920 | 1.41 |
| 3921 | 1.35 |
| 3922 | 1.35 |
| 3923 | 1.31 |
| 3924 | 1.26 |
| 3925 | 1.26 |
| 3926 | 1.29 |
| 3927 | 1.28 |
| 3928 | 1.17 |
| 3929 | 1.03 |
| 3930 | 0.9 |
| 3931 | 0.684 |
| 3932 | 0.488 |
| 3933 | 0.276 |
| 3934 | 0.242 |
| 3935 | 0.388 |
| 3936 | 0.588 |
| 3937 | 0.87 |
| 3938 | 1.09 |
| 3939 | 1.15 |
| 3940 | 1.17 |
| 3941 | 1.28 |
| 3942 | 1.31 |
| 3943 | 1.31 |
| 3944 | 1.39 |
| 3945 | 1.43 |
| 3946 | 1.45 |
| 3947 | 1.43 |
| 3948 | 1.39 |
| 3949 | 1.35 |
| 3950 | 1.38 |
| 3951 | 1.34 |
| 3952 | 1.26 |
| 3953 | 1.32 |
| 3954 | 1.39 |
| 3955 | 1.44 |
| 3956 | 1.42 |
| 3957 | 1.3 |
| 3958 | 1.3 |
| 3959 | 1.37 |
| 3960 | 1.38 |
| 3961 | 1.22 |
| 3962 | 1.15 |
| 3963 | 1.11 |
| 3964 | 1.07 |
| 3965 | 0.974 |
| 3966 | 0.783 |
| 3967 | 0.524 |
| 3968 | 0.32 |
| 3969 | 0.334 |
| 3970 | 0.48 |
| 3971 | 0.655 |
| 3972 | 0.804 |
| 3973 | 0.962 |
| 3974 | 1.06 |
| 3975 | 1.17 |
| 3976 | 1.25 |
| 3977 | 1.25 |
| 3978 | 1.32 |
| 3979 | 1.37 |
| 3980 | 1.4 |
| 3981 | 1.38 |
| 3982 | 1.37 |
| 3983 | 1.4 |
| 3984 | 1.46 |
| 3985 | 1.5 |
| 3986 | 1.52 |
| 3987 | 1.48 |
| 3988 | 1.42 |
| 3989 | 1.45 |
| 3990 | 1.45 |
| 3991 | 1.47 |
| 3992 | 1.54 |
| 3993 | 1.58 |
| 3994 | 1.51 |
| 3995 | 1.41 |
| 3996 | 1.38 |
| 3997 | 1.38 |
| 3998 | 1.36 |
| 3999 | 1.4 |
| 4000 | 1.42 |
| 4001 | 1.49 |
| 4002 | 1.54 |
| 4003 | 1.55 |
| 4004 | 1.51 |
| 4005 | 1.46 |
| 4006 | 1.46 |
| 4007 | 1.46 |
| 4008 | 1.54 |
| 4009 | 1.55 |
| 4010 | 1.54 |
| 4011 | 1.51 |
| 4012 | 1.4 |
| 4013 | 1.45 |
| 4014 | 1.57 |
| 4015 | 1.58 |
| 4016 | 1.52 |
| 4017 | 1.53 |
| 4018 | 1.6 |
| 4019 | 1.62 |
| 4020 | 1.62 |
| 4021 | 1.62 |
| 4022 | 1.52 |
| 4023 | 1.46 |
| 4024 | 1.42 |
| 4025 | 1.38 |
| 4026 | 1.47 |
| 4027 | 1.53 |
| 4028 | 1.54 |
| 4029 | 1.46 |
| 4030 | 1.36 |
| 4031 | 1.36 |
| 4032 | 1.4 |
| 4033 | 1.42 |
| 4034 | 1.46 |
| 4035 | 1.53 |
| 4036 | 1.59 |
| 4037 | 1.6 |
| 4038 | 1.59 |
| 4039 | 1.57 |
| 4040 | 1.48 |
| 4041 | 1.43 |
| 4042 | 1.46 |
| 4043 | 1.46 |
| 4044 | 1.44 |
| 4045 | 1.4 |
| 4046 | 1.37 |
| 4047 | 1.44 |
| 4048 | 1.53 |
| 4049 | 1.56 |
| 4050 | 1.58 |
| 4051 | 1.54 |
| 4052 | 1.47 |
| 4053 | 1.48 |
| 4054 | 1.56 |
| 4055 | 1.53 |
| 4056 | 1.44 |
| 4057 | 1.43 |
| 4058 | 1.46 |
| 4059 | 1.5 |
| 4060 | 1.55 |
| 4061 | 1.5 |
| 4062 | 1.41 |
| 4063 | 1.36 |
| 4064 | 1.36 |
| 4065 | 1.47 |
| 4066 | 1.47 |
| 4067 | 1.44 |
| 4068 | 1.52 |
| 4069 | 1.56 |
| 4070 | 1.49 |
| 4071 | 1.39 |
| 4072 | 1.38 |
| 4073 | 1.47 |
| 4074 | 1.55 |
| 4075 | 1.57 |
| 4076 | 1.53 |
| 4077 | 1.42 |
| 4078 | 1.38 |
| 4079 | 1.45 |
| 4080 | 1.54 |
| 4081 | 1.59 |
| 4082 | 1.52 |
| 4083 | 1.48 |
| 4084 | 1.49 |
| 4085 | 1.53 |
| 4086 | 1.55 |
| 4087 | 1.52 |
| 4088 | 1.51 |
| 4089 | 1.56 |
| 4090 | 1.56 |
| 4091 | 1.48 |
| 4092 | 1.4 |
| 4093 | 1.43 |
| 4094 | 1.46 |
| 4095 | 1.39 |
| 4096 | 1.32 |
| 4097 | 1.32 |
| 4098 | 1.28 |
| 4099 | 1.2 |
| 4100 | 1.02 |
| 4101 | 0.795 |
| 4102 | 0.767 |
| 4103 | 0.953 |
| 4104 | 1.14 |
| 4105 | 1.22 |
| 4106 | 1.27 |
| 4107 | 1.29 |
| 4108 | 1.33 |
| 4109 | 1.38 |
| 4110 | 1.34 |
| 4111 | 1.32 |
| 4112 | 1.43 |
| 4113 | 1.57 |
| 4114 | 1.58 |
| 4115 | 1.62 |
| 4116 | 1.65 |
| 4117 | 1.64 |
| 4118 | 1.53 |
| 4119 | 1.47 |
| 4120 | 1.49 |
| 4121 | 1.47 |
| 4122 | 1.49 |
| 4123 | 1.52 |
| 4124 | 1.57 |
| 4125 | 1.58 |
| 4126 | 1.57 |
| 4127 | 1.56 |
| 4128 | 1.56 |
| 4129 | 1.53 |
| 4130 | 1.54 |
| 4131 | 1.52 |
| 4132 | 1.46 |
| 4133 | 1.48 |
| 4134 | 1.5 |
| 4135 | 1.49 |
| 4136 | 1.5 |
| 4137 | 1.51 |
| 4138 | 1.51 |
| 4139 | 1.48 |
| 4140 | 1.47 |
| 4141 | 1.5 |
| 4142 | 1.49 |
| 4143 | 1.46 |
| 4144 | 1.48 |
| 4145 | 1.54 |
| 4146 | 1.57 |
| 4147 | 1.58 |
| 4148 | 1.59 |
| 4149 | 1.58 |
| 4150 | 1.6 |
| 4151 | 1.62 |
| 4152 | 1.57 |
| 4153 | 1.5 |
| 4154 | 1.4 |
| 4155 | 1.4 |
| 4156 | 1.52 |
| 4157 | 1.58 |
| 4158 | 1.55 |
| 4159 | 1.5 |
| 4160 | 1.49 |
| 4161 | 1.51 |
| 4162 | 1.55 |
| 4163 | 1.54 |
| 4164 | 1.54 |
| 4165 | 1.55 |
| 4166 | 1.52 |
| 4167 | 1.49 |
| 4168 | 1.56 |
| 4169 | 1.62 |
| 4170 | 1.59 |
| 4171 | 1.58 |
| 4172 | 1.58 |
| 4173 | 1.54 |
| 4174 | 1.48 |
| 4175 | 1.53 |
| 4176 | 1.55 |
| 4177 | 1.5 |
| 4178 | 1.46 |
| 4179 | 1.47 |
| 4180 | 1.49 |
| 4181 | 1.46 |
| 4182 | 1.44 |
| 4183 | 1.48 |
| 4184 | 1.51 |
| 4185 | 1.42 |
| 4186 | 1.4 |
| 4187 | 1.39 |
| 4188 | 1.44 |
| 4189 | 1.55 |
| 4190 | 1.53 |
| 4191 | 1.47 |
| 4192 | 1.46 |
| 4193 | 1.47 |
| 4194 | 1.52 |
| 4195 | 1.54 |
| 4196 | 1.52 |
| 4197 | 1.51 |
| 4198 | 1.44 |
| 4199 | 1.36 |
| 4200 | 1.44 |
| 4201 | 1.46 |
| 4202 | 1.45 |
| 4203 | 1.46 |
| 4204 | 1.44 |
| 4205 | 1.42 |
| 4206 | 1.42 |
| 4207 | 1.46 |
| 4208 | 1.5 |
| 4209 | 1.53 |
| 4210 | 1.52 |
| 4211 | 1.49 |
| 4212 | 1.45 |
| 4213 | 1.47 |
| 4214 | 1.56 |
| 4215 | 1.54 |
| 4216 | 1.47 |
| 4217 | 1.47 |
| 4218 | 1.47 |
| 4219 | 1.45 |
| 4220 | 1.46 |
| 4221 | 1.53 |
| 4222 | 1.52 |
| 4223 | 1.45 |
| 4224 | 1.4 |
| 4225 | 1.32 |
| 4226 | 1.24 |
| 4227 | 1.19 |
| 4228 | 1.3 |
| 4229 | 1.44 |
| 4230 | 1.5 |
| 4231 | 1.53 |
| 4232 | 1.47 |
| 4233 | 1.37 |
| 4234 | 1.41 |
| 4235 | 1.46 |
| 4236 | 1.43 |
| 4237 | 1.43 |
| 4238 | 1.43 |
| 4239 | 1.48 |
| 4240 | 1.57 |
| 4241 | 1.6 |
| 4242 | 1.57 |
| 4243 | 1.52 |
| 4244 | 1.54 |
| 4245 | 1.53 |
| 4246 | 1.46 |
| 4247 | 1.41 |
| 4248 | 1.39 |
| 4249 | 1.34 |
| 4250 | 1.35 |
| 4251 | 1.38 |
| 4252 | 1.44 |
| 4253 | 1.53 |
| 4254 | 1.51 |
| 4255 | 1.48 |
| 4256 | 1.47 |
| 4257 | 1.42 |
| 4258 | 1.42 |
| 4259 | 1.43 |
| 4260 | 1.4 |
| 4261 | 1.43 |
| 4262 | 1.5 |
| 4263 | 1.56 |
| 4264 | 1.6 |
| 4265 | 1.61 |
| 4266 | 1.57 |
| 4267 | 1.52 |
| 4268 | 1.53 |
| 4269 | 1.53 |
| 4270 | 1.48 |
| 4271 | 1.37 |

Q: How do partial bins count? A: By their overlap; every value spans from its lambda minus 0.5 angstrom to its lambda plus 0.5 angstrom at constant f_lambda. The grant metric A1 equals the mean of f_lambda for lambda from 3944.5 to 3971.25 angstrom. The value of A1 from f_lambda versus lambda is 1.14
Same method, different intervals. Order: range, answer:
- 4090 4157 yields 1.44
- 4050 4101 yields 1.45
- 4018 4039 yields 1.5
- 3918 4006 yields 1.21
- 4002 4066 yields 1.49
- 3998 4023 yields 1.51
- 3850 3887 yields 1.41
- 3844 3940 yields 1.28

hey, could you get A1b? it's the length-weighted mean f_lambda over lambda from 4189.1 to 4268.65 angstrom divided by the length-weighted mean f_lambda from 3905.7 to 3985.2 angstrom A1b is 1.25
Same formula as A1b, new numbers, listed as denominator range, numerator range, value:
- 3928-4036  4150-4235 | 1.16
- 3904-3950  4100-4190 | 1.23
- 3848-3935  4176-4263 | 1.13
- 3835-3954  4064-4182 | 1.16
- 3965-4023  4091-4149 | 1.07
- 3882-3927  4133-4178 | 1.19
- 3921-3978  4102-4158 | 1.37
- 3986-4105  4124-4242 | 1.03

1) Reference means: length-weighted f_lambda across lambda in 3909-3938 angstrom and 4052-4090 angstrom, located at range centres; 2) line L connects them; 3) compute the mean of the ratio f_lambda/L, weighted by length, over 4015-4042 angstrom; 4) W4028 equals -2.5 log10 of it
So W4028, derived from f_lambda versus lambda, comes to -0.09 mag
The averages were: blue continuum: 1.13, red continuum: 1.49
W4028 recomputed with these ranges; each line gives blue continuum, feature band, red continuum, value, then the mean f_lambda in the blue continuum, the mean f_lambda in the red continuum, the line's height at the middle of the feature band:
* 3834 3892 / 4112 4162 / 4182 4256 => -0.08 mag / 1.3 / 1.46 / 1.42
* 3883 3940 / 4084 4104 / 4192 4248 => 0.02 mag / 1.16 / 1.46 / 1.34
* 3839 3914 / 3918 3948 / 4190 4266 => 0.23 mag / 1.34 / 1.46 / 1.36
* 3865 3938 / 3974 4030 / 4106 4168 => -0.08 mag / 1.23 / 1.51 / 1.35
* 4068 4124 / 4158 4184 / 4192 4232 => -0.06 mag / 1.41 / 1.45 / 1.44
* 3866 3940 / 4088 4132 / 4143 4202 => 0.03 mag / 1.23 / 1.51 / 1.44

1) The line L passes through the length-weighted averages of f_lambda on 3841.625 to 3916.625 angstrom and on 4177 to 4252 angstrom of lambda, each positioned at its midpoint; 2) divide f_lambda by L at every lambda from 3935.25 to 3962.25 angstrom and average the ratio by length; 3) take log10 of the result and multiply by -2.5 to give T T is 0.089 mag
